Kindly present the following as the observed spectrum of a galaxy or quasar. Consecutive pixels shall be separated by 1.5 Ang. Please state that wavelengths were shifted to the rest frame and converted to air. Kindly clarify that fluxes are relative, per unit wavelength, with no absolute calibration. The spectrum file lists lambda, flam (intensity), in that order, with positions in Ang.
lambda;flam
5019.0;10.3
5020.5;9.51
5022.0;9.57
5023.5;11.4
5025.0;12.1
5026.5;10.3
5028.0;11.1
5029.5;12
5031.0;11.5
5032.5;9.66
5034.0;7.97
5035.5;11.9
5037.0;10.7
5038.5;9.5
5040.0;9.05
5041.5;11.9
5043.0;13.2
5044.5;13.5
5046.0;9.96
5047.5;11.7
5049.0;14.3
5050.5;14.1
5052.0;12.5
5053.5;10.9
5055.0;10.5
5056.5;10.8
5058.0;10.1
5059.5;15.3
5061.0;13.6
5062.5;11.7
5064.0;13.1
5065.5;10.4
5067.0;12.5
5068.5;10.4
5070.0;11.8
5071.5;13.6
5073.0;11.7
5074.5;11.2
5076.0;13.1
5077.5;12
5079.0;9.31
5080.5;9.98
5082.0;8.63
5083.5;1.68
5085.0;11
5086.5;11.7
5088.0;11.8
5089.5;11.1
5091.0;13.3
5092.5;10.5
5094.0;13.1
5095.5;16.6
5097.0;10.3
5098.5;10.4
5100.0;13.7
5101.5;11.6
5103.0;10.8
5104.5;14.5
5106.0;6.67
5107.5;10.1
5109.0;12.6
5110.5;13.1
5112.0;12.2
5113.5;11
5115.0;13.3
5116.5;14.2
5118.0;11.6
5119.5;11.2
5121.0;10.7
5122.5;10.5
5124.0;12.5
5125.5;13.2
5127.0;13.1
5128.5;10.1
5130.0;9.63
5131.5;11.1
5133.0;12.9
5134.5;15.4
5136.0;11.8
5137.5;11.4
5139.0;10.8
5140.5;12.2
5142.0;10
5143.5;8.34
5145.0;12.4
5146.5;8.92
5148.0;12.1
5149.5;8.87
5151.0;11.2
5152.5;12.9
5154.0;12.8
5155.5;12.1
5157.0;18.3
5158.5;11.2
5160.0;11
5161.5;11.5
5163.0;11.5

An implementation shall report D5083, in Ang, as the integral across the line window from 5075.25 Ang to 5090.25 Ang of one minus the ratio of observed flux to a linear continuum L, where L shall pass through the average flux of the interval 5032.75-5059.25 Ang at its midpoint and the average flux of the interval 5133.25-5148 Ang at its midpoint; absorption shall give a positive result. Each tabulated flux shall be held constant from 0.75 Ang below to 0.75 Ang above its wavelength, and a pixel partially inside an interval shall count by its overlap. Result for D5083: 1.8 Ang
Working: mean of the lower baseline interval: 11.4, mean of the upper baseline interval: 11.4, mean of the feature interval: 10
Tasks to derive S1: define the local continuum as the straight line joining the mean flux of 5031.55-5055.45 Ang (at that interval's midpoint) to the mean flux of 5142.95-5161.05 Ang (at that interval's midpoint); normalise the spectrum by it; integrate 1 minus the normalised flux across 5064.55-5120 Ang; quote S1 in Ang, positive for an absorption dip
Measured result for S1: 0.4 Ang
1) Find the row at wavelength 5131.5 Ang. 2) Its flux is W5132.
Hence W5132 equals 11.1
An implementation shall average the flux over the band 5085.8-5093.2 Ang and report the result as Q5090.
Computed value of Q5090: 11.7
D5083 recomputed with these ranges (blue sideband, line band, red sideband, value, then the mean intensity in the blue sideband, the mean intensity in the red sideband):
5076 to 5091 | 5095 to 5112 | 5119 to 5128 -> -1.36 Ang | 10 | 11.8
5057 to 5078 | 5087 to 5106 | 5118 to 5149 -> -0.40 Ang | 12.2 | 11.4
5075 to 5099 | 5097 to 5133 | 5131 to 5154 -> -1.55 Ang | 10.9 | 11.4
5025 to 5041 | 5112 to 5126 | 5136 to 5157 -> -1.09 Ang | 10.5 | 11.4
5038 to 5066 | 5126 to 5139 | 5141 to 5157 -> -0.52 Ang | 11.9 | 11.3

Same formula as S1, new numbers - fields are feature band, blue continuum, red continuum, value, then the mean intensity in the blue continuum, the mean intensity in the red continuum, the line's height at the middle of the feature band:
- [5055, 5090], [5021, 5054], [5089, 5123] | 1.4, 11.3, 11.9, 11.6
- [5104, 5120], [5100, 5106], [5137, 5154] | -0.3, 11.8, 10.9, 11.6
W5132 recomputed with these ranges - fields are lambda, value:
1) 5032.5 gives 9.66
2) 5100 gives 13.7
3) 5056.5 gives 10.8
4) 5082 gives 8.63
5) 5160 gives 11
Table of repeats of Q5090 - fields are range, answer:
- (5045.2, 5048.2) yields 10.9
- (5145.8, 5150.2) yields 9.99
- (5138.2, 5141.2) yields 11.5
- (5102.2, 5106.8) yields 10.7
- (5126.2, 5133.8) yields 11.4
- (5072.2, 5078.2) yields 12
